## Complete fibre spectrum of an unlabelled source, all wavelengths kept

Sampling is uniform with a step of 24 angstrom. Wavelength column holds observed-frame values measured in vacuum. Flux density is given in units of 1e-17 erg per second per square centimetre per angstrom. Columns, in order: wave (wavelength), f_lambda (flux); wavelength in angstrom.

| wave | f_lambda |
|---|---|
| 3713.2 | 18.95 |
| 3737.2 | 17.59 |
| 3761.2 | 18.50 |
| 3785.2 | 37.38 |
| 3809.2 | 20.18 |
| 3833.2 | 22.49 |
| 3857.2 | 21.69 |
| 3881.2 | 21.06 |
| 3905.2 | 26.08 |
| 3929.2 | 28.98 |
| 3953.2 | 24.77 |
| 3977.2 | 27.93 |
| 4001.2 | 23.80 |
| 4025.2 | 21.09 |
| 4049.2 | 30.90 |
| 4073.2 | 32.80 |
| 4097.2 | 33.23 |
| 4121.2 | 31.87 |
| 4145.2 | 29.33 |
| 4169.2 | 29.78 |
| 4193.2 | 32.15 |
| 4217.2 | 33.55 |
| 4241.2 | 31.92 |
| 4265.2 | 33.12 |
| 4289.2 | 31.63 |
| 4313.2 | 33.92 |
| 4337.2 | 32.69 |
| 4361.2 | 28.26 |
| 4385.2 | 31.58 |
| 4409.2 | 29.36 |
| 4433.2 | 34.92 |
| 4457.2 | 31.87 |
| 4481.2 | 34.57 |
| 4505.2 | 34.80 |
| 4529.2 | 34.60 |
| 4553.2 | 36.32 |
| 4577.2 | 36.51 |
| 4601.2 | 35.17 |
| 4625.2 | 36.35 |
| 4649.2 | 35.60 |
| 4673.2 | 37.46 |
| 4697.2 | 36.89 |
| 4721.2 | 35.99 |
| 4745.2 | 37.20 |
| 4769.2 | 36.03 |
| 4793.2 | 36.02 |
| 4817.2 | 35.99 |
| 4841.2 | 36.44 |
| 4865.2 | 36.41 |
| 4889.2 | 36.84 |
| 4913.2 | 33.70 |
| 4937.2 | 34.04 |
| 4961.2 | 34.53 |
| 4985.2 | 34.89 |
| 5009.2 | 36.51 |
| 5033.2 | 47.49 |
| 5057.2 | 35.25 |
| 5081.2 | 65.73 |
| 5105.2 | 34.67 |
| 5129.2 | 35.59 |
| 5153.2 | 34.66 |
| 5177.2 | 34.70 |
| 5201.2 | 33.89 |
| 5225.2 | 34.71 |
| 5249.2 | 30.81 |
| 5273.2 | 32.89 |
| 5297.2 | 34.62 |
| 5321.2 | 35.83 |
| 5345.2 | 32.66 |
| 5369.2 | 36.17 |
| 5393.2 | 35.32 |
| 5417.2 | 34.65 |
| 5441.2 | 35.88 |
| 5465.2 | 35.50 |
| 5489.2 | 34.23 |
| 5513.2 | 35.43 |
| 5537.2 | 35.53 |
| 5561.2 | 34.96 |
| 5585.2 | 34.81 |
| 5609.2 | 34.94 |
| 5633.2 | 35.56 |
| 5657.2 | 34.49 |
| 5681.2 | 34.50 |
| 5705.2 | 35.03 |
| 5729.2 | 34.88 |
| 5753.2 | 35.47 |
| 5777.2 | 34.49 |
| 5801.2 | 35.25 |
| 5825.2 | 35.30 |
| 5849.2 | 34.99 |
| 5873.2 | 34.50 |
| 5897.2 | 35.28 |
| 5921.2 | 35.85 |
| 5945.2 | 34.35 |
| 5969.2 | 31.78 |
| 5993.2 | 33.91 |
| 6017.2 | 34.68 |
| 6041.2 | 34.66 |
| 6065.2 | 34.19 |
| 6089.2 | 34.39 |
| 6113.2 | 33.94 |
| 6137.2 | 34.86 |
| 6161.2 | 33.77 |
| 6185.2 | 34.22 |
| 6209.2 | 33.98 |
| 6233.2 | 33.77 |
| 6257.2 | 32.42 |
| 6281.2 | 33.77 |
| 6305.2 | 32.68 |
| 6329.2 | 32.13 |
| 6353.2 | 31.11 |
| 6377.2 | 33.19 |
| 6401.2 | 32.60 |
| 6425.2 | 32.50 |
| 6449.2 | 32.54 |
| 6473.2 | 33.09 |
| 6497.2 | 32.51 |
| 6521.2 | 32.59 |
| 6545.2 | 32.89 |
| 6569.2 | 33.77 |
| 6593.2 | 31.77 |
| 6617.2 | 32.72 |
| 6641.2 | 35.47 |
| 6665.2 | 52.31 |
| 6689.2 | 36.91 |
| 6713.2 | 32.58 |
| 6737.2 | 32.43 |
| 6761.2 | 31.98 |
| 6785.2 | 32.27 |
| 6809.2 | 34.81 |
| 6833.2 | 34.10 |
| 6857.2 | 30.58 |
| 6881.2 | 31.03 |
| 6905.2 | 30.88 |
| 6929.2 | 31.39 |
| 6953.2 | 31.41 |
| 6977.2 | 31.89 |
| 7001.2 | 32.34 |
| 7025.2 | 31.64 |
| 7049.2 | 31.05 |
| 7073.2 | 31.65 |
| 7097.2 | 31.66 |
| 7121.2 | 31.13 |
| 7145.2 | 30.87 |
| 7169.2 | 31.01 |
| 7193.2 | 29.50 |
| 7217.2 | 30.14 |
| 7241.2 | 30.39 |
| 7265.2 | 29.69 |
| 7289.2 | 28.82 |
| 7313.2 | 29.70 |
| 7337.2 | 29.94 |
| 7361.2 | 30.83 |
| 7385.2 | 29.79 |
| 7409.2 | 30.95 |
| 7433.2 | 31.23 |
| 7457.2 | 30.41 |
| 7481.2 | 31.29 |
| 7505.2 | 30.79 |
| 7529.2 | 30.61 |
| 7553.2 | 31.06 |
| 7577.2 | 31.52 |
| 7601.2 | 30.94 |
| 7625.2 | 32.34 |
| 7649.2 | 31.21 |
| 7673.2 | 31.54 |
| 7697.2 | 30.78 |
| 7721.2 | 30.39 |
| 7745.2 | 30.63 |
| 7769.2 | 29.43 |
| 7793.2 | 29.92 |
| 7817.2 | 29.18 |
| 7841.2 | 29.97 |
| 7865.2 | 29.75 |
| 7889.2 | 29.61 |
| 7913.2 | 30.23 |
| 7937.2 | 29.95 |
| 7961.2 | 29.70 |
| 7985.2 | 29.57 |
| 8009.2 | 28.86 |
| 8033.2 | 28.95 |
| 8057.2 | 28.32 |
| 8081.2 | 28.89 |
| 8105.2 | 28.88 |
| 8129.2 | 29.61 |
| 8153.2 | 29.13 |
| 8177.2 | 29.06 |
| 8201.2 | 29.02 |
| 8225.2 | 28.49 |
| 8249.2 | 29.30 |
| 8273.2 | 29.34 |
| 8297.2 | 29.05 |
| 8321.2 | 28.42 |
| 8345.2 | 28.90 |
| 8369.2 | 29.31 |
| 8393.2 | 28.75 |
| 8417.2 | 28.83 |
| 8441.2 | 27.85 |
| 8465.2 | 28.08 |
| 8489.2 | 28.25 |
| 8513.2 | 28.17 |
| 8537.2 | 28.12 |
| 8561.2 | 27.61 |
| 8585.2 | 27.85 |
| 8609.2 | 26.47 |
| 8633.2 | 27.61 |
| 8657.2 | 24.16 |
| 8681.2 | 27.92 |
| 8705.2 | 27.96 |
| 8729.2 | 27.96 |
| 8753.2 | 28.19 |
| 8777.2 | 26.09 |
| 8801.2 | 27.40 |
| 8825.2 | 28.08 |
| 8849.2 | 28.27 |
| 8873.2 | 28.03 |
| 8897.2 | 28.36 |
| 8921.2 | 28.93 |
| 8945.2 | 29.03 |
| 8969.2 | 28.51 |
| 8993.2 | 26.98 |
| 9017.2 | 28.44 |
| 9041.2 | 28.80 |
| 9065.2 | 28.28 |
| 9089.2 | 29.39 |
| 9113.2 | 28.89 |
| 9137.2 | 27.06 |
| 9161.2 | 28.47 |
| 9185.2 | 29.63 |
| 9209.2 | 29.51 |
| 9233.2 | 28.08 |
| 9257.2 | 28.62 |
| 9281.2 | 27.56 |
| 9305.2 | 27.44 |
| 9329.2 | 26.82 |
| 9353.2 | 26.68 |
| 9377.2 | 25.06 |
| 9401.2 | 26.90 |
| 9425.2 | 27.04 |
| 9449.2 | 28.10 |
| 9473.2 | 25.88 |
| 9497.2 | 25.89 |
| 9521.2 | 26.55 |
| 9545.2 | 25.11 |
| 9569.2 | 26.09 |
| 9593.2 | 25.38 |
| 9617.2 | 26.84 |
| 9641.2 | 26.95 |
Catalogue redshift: 0.014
